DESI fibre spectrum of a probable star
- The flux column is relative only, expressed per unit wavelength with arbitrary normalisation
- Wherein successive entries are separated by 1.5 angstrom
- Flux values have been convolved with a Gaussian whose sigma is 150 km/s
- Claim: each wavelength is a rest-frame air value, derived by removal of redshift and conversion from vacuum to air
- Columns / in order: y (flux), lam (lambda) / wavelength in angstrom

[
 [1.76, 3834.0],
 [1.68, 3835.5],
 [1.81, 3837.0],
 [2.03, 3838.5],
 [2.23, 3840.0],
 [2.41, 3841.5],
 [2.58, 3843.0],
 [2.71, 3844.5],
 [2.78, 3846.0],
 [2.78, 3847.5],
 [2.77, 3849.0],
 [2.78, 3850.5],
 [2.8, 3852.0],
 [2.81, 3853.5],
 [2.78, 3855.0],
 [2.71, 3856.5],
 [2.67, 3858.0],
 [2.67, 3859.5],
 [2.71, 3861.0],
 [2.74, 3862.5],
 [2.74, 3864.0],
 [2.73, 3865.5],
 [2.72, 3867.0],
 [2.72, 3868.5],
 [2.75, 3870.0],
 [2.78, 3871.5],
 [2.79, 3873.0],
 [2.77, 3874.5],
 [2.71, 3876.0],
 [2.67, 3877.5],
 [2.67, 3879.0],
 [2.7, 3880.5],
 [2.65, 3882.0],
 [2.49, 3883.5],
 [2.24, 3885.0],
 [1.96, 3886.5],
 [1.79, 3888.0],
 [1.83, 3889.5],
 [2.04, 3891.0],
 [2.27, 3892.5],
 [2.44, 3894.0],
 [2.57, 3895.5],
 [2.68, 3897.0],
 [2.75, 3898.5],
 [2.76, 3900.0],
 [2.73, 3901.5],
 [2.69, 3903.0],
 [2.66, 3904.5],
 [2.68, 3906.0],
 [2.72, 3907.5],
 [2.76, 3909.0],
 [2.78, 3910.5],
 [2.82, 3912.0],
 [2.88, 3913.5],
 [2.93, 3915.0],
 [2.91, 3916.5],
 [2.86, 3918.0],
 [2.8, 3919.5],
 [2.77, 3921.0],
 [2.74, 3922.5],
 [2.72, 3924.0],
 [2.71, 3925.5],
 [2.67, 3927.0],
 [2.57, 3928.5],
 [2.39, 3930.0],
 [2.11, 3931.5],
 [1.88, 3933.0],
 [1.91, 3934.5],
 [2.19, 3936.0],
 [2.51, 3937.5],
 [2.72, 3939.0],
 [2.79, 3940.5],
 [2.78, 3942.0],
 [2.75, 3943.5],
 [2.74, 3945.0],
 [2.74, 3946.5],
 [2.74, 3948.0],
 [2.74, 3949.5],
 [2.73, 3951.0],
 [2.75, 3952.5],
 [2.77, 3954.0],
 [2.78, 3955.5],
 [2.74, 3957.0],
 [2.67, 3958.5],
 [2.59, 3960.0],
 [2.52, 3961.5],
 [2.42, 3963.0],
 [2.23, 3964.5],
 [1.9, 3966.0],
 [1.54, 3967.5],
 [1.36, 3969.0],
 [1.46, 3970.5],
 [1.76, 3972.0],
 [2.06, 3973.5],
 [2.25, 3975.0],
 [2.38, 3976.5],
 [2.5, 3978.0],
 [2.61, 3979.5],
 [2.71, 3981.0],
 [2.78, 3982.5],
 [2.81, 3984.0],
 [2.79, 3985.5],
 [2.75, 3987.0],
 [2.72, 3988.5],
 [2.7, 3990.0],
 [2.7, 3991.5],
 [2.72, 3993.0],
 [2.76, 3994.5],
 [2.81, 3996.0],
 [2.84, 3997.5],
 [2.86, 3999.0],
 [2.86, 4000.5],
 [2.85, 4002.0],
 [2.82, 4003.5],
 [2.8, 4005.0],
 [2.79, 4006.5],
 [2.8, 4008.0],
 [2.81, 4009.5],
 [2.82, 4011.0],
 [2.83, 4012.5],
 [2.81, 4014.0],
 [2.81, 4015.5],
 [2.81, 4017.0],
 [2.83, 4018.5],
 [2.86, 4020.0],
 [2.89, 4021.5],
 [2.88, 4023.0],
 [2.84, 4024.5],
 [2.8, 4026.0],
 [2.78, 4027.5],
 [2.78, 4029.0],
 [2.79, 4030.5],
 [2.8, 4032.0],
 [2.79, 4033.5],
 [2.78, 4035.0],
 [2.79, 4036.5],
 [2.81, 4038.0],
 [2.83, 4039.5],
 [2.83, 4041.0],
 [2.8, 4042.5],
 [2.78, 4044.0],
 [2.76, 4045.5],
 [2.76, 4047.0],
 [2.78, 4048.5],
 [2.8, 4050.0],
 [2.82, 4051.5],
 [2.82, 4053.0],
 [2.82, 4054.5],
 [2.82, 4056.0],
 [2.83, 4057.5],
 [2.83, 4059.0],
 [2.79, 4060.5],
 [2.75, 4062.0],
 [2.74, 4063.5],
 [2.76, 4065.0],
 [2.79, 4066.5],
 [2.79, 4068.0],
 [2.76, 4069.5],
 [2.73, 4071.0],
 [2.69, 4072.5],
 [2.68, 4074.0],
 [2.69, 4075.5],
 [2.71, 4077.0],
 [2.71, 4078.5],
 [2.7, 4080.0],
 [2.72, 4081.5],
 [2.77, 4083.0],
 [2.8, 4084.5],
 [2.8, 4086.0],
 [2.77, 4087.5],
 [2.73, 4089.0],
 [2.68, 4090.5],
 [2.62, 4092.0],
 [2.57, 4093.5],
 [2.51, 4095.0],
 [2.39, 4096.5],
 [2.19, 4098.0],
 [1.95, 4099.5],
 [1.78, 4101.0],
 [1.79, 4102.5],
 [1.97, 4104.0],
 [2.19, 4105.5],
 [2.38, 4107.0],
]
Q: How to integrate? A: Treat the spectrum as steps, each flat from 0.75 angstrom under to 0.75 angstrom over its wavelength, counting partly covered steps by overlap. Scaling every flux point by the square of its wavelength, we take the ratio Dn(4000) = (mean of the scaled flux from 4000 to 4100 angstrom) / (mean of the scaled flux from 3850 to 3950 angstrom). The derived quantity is 1.1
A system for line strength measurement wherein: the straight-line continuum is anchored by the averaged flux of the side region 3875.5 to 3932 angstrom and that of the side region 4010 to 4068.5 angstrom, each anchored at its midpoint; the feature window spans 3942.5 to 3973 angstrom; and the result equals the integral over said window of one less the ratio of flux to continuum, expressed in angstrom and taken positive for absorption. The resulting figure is 3.1 angstrom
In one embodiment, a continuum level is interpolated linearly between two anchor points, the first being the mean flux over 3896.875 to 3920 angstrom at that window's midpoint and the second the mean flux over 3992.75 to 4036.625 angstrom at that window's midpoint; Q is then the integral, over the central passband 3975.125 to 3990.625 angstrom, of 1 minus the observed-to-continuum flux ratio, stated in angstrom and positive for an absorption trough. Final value 0.8 angstrom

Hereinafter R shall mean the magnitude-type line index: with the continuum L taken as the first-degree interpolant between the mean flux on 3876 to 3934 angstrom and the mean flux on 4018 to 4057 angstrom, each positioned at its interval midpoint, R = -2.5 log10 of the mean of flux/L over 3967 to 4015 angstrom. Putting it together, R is 0.063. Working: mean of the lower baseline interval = 2.56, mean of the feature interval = 2.57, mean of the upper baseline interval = 2.81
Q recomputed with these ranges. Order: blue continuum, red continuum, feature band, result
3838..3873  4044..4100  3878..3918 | 1.8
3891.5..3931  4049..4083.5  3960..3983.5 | 4.6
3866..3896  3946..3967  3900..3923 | -2.4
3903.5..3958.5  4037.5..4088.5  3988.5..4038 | -1.4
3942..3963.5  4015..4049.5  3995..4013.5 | -0.4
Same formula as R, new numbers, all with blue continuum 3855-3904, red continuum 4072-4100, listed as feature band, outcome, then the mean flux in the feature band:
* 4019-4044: -0.08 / 2.81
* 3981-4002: -0.07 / 2.78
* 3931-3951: 0.03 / 2.52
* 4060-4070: -0.06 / 2.77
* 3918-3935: 0.03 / 2.5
